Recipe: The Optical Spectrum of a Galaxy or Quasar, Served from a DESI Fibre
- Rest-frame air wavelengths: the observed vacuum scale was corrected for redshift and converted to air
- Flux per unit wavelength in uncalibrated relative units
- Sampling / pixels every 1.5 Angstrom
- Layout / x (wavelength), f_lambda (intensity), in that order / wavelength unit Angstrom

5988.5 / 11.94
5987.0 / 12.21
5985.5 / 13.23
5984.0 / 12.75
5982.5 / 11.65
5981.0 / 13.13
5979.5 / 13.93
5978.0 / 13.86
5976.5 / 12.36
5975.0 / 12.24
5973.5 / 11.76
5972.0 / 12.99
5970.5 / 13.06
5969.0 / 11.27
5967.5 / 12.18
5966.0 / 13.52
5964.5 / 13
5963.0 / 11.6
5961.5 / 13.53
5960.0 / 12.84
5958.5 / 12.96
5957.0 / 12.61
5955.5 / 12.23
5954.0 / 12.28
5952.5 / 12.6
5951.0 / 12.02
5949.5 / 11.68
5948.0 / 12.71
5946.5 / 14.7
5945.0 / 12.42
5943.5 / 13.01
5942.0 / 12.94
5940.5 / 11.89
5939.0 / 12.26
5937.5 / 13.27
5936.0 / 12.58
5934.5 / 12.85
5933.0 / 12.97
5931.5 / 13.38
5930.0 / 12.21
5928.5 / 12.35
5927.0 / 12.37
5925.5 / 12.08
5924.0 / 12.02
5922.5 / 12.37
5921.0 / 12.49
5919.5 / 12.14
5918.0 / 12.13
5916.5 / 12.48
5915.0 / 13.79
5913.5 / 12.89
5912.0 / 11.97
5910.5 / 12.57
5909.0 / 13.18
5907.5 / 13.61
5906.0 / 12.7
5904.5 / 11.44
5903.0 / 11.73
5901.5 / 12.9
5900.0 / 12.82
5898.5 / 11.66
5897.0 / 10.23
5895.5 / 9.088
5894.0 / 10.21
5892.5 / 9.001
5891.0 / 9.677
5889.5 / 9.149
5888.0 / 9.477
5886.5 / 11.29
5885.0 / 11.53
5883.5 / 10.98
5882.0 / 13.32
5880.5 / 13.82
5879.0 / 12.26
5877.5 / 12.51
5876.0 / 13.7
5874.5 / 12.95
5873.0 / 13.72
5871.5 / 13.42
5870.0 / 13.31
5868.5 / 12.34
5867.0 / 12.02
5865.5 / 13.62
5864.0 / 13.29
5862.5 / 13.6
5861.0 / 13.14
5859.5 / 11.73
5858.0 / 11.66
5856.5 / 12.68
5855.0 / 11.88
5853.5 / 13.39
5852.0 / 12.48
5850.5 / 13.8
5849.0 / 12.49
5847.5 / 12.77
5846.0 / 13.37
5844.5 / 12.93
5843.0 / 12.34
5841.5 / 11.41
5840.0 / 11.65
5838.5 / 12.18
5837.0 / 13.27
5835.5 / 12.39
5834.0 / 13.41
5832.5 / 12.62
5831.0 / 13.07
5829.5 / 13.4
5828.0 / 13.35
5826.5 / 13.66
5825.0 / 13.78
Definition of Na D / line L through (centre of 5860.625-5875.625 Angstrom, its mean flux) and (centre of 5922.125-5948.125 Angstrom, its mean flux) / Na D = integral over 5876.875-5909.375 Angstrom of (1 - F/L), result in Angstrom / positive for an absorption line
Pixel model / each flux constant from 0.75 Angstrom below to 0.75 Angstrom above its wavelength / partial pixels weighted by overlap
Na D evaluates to 3.8 Angstrom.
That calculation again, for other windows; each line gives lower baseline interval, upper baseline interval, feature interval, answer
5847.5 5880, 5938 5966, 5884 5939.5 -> 3.6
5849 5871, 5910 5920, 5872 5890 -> 0.8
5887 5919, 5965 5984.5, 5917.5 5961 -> -1.6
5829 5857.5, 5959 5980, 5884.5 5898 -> 2.9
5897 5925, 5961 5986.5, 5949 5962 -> 0.1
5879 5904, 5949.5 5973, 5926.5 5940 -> -0.8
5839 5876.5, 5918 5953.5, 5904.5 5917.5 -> -0.2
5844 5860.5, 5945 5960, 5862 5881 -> -0.7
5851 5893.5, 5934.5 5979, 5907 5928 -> -0.2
